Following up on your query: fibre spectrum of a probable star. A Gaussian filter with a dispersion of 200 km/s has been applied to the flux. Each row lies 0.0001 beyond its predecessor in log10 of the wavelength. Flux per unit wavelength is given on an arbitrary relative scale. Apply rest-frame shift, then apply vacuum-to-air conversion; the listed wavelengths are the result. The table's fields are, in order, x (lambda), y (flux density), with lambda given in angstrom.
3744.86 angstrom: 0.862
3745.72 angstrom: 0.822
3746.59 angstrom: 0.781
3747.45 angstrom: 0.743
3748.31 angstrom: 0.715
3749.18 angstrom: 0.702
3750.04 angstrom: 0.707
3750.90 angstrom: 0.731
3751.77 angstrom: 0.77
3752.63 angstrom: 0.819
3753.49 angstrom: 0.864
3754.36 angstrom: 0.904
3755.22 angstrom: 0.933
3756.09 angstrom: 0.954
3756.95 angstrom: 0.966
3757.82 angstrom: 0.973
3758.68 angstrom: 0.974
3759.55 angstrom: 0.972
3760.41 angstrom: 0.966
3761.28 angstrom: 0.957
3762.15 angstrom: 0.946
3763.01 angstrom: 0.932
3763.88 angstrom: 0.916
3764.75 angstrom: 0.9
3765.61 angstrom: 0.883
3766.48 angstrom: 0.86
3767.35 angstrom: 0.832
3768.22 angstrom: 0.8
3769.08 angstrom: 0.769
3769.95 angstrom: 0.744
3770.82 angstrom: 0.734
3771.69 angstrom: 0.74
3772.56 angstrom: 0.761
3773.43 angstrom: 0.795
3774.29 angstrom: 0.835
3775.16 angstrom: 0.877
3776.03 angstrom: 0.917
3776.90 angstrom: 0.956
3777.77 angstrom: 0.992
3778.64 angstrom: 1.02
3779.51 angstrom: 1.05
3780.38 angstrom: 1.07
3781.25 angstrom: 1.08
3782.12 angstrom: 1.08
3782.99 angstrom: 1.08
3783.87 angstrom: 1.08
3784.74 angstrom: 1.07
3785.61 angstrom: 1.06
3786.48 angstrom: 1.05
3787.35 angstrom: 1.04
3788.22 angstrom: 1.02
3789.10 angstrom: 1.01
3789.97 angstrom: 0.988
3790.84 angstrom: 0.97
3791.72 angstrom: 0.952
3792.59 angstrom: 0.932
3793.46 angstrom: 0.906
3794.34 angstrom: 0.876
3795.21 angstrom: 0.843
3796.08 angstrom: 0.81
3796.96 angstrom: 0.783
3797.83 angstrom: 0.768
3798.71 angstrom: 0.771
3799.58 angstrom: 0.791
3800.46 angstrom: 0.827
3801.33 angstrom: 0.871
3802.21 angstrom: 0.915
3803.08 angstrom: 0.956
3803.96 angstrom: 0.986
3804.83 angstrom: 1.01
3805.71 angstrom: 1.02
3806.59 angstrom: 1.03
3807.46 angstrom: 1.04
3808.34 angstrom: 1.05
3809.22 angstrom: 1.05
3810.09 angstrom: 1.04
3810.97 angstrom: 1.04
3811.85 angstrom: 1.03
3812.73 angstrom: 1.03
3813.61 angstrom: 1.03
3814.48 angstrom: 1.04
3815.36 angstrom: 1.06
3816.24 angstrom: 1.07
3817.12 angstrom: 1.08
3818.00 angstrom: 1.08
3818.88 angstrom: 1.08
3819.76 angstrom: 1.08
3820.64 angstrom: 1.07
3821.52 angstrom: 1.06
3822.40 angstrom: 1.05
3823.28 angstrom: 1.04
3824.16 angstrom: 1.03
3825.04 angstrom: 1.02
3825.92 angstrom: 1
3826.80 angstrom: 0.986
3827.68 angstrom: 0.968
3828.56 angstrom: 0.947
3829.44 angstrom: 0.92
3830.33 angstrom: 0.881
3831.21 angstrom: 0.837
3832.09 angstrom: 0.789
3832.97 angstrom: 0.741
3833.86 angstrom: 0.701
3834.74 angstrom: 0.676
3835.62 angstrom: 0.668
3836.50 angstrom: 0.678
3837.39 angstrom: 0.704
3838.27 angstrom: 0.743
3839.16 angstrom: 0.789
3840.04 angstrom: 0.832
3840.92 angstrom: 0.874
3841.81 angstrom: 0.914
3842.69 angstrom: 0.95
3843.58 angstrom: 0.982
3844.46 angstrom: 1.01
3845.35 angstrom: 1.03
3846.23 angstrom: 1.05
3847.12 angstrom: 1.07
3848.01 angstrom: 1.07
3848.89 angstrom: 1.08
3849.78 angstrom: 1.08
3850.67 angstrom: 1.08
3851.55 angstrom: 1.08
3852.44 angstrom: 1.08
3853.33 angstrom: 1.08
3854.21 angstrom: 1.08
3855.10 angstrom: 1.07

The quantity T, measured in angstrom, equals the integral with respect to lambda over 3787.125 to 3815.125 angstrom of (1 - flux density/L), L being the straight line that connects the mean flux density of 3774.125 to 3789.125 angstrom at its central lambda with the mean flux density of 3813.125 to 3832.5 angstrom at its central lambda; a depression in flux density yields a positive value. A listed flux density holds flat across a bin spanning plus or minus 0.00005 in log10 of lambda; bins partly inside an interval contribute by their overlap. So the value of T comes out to 1.7 angstrom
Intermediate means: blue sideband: 1.02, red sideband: 1.01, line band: 0.951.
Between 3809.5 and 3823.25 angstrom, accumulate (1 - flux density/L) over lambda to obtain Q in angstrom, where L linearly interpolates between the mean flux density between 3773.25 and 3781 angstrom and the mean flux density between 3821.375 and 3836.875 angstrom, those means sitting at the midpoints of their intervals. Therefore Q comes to -2.3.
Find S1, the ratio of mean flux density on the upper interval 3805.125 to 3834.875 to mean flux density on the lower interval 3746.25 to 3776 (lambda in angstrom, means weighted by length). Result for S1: 1.17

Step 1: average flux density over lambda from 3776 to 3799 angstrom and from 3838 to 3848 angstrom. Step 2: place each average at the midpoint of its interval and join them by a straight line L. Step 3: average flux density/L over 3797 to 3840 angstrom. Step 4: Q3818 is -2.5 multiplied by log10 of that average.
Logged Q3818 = 0.02 mag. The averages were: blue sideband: 0.971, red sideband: 0.94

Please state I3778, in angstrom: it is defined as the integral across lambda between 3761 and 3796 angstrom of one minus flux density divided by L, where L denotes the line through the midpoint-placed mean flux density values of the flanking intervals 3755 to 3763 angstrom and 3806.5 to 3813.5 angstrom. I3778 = 2.06 angstrom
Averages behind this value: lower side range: 0.959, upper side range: 1.04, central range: 0.932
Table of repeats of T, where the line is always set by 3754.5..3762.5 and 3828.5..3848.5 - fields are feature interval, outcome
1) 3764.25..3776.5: 1.6 angstrom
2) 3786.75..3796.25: -0.3 angstrom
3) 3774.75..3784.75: -1.0 angstrom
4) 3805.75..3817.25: -1.9 angstrom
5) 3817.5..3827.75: -1.9 angstrom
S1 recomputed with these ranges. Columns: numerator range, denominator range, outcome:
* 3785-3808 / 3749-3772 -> 1.08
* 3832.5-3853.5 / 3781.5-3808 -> 0.96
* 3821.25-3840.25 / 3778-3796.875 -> 0.87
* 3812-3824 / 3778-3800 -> 1.10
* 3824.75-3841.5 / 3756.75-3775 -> 0.95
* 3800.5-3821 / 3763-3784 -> 1.13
